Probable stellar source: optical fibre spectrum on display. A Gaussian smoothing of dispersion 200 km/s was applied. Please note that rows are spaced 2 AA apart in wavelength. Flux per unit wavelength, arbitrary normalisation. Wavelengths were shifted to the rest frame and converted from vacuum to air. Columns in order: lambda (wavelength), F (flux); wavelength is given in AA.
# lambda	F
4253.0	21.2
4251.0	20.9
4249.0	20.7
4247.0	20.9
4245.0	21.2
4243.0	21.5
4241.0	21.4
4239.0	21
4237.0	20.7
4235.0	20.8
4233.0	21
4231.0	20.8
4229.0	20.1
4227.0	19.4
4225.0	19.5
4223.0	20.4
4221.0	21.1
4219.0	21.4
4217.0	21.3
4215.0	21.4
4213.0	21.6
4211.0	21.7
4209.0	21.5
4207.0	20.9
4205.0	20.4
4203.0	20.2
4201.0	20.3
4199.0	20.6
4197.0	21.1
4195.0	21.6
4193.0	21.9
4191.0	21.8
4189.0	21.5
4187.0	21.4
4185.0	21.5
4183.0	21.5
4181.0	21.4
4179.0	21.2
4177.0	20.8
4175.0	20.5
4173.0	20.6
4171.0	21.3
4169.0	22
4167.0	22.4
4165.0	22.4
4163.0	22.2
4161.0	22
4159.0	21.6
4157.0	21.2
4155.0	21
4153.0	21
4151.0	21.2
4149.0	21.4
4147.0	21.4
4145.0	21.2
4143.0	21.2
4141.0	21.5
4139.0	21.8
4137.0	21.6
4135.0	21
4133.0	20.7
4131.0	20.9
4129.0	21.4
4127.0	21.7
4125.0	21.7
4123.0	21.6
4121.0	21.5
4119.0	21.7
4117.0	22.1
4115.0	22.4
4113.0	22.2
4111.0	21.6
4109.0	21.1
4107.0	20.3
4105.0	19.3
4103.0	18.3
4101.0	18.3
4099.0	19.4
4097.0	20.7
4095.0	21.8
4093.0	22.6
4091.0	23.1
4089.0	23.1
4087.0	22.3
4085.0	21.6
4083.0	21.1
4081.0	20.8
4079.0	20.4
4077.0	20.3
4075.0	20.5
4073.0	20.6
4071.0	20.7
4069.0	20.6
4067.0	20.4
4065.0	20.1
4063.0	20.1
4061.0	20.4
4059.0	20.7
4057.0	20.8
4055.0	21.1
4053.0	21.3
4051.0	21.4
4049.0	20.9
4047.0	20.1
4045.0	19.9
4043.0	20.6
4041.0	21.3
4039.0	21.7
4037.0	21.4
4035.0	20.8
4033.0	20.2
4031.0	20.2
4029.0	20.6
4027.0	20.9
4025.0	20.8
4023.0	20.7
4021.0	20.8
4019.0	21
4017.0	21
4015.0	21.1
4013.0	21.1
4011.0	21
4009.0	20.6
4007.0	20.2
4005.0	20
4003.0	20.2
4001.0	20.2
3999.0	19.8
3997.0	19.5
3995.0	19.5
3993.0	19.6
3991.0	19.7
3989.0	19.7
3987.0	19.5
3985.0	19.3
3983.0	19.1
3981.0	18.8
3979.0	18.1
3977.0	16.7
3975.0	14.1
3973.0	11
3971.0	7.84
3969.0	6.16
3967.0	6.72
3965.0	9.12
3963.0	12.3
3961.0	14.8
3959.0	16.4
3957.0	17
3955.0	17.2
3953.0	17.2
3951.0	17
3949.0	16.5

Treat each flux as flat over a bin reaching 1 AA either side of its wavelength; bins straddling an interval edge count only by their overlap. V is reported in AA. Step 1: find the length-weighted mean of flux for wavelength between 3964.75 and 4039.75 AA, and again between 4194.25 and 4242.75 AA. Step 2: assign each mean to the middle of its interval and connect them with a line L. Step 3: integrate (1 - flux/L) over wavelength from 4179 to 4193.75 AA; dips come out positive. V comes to -0.8 AA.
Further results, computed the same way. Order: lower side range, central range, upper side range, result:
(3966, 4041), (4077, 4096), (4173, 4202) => -1.9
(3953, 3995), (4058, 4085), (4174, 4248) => -4.4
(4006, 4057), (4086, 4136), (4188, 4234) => -0.9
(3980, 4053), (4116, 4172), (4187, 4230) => -2.1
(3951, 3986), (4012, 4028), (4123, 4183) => -4.6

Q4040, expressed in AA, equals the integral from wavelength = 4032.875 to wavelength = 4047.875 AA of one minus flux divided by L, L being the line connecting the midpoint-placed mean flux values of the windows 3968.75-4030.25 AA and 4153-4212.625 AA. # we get -1.09 AA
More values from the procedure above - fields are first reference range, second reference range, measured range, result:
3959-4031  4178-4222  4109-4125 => -1.59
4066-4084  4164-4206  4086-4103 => -0.42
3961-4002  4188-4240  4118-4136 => -2.22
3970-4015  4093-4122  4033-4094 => -3.29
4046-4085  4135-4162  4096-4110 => 0.91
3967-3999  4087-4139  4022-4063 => -4.83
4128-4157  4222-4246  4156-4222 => -1.28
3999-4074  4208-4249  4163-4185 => -0.62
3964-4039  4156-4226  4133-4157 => -0.84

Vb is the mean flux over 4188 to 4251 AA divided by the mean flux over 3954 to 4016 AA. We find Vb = 1.23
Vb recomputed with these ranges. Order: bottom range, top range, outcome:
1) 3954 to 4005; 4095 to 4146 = 1.30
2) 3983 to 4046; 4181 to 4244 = 1.03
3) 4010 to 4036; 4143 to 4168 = 1.04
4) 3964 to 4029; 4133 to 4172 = 1.20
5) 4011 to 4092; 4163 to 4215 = 1.02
